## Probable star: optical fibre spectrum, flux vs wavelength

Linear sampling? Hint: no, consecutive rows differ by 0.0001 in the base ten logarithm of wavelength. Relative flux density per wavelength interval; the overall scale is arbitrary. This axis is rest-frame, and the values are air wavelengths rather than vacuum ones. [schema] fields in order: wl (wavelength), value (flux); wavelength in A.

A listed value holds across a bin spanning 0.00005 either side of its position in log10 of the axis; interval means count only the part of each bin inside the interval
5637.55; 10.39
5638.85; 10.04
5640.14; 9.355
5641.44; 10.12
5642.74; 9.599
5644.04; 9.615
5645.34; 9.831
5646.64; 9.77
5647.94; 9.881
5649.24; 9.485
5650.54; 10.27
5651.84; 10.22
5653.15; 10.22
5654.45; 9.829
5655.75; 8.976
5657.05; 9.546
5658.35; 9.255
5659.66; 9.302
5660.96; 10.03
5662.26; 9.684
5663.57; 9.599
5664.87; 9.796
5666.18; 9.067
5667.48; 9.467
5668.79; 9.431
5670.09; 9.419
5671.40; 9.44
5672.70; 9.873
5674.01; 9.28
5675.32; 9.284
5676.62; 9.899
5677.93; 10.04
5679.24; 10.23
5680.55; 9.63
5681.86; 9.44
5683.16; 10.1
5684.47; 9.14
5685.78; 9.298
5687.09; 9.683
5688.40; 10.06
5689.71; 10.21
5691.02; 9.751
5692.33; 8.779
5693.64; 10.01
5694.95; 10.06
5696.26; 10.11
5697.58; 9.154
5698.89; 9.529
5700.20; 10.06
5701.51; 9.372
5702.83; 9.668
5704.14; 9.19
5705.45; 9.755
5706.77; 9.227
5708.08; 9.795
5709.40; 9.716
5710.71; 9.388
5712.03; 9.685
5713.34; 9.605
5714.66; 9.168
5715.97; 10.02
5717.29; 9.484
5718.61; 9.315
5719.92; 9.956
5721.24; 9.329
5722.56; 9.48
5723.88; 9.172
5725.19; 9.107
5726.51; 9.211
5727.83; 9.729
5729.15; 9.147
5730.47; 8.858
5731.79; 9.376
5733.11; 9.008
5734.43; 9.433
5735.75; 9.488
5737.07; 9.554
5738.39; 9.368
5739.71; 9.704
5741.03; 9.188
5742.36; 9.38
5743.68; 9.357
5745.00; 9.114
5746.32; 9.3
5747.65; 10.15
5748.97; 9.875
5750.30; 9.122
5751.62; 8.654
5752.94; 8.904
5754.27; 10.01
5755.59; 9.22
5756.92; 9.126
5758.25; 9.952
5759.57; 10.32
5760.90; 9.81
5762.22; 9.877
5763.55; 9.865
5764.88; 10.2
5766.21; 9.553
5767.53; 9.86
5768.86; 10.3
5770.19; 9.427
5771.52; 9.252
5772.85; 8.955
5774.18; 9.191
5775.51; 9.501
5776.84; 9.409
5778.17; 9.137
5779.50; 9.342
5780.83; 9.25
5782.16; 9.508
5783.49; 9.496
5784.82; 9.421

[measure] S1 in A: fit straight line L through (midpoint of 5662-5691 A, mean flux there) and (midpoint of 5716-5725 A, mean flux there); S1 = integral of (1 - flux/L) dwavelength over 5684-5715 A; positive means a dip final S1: -0.2 A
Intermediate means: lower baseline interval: 9.64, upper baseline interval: 9.48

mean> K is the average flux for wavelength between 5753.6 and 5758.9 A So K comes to 9.56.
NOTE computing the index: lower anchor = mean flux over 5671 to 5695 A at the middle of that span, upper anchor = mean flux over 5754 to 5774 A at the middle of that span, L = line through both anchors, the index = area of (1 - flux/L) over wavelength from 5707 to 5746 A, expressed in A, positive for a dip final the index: 1.1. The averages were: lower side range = 9.69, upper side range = 9.7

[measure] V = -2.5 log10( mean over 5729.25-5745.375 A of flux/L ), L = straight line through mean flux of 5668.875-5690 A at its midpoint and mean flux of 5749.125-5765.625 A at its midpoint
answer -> 0.03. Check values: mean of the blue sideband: 9.67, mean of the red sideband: 9.59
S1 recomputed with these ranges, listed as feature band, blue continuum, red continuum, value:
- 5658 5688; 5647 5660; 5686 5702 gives 0.39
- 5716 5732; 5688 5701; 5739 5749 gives 0.38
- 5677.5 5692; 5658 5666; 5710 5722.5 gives -0.28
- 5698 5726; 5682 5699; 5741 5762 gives 0.27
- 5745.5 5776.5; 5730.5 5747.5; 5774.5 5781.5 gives -0.79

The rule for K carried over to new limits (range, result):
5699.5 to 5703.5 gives 9.7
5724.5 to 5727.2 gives 9.18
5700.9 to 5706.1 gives 9.5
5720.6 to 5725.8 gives 9.28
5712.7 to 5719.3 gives 9.52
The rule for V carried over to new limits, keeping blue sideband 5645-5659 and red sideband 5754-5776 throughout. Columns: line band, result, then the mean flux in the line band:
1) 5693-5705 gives 0.00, 9.69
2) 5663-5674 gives 0.03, 9.5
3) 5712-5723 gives 0.02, 9.56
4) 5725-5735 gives 0.05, 9.23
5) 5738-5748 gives 0.03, 9.42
